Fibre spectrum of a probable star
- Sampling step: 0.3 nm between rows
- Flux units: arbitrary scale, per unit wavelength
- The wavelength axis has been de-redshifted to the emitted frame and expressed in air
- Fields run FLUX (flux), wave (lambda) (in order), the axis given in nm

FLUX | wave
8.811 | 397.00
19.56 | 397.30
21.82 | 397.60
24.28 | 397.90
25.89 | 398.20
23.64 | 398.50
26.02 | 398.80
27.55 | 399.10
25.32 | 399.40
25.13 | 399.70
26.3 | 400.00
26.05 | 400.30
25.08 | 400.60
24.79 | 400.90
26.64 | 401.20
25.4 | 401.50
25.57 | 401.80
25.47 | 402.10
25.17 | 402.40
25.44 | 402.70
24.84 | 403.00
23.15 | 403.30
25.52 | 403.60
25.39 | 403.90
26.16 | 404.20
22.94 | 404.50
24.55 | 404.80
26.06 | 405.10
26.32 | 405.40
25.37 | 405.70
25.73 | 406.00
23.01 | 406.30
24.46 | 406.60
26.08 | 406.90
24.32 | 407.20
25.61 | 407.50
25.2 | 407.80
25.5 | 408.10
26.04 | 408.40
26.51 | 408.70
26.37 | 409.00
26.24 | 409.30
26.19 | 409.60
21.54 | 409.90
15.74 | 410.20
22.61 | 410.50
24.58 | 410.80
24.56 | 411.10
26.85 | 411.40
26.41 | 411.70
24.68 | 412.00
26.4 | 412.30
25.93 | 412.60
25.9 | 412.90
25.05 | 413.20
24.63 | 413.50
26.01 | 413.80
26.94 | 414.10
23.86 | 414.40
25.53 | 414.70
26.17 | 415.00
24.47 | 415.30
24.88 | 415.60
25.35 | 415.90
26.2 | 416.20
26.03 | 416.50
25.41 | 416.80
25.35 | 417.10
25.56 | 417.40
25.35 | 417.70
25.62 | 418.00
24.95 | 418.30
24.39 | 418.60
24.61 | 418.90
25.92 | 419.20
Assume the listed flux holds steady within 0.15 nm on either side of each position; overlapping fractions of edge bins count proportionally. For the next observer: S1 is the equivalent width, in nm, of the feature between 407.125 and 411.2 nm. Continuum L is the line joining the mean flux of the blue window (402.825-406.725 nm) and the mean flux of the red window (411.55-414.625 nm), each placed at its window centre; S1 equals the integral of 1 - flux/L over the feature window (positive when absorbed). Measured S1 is 0.144 nm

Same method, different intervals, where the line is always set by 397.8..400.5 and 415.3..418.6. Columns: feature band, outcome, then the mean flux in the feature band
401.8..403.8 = 0.04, 25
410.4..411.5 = 0.03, 24.6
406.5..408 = 0.02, 25.2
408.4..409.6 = -0.04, 26.3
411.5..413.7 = -0.02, 25.6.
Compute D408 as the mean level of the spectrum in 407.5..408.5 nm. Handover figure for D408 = 25.6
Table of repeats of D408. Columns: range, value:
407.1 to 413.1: 24.9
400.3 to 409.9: 25.3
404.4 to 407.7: 25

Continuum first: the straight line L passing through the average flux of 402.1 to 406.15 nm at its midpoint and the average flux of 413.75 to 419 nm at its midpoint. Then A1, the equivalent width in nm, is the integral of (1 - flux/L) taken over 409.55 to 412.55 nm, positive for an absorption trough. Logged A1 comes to 0.157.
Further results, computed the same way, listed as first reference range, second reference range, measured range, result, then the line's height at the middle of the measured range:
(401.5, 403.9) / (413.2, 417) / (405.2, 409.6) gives -0.053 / 25.2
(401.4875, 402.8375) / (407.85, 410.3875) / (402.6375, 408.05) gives -0.026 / 24.9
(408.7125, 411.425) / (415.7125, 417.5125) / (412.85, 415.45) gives -0.043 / 25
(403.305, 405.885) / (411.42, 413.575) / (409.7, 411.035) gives 0.210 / 25.5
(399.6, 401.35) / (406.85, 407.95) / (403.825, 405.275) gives 0.022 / 25.4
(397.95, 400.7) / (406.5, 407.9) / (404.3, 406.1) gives 0.007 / 25.3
